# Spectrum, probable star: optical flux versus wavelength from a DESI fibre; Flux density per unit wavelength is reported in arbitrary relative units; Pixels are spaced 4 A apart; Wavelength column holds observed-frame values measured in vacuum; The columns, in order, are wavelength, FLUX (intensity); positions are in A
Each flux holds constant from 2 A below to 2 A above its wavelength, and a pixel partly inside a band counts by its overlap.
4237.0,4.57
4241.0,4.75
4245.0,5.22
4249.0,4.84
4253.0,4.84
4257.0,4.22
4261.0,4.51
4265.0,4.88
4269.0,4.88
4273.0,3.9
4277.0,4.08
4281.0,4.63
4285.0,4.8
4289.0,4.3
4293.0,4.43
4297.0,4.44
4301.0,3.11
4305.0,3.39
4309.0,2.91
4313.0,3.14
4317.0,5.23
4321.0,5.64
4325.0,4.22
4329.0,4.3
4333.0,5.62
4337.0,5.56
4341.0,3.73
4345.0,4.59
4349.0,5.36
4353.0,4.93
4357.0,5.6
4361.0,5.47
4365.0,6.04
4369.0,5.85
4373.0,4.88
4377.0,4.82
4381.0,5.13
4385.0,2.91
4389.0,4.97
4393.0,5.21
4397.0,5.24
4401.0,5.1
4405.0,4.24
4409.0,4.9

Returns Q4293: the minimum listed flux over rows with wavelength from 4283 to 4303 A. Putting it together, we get 3.11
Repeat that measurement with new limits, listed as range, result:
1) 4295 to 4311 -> 2.91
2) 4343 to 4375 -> 4.59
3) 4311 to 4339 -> 3.14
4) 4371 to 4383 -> 4.82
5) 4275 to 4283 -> 4.08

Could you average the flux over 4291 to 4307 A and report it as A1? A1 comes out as 3.84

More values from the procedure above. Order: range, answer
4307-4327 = 4.23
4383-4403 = 4.69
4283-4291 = 4.55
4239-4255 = 4.91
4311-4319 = 4.19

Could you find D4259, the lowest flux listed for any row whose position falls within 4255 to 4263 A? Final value 4.22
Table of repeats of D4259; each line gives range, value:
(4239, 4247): 4.75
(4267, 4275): 3.9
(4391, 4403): 5.1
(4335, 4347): 3.73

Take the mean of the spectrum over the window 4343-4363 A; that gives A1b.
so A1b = 5.19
